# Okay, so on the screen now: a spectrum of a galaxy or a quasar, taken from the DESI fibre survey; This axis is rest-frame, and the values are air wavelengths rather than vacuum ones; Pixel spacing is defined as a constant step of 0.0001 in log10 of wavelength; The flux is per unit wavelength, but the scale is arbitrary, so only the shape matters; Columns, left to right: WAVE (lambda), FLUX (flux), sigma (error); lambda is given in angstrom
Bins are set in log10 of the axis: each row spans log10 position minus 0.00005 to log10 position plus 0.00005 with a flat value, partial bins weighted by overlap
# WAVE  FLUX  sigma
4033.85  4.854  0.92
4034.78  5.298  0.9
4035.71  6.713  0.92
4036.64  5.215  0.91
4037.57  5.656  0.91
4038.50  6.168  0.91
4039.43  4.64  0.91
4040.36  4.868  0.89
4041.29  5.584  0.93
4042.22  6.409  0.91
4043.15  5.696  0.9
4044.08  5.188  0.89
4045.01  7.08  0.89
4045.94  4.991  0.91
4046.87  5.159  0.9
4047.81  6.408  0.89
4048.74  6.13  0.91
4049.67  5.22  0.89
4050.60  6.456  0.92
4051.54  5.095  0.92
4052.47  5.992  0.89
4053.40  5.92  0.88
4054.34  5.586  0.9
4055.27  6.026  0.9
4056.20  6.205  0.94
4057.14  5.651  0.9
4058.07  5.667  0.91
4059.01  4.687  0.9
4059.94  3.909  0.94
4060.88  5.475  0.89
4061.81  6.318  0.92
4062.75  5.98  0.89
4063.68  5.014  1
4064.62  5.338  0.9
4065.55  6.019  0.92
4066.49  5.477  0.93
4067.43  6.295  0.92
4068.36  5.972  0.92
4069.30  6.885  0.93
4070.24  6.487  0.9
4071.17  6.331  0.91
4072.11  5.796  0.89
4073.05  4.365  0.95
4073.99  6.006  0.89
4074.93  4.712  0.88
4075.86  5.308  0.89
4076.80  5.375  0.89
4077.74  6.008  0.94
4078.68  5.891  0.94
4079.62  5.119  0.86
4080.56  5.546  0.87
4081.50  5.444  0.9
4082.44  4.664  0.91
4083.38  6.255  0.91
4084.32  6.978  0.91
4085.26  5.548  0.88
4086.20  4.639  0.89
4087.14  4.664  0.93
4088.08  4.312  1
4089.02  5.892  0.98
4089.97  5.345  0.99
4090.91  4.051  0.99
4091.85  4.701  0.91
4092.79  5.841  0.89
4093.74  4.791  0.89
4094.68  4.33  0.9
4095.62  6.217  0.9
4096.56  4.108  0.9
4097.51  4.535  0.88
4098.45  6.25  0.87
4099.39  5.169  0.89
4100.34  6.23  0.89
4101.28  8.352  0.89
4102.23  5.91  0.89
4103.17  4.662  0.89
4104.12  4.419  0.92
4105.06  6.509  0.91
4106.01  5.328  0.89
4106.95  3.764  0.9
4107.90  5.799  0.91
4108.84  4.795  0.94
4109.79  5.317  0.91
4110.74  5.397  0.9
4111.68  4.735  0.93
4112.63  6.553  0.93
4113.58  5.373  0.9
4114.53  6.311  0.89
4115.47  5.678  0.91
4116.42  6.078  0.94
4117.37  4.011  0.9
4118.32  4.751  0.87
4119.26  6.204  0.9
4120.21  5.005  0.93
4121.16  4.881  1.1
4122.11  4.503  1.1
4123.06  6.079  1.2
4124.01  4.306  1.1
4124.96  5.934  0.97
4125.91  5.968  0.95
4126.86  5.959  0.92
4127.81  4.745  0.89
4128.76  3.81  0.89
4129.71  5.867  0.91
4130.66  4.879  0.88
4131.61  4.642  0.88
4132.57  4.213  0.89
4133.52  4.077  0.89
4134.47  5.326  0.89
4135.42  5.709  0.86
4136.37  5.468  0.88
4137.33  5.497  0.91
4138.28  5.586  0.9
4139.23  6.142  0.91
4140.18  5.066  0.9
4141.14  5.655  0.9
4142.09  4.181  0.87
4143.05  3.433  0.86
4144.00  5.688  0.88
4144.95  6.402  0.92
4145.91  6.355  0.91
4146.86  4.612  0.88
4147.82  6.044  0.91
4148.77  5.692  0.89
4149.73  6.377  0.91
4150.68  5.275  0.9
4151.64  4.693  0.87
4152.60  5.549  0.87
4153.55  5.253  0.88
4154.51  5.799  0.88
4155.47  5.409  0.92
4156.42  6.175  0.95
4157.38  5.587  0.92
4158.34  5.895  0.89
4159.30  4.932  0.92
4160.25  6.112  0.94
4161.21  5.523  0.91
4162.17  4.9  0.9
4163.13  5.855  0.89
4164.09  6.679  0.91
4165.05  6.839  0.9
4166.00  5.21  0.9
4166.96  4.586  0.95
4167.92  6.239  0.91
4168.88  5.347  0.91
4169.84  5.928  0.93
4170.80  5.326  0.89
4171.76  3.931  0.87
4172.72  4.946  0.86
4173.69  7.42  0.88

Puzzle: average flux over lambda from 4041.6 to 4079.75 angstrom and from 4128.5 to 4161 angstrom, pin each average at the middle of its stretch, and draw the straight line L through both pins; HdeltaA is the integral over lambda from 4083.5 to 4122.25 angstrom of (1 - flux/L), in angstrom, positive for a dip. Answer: 1.4 angstrom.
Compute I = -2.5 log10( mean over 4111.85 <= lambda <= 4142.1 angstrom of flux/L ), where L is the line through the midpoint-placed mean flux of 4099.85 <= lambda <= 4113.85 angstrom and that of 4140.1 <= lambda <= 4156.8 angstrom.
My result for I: 0.04 mag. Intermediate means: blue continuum 5.54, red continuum 5.43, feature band 5.28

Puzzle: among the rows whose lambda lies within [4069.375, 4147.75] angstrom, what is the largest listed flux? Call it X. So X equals 8.352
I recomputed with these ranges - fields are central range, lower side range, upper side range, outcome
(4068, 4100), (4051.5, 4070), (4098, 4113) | 0.05 mag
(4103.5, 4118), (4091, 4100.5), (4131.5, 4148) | -0.03 mag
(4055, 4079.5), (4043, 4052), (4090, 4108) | -0.01 mag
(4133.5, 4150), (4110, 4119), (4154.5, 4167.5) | 0.03 mag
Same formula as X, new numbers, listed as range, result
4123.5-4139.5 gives 6.142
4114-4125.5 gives 6.311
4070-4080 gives 6.487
